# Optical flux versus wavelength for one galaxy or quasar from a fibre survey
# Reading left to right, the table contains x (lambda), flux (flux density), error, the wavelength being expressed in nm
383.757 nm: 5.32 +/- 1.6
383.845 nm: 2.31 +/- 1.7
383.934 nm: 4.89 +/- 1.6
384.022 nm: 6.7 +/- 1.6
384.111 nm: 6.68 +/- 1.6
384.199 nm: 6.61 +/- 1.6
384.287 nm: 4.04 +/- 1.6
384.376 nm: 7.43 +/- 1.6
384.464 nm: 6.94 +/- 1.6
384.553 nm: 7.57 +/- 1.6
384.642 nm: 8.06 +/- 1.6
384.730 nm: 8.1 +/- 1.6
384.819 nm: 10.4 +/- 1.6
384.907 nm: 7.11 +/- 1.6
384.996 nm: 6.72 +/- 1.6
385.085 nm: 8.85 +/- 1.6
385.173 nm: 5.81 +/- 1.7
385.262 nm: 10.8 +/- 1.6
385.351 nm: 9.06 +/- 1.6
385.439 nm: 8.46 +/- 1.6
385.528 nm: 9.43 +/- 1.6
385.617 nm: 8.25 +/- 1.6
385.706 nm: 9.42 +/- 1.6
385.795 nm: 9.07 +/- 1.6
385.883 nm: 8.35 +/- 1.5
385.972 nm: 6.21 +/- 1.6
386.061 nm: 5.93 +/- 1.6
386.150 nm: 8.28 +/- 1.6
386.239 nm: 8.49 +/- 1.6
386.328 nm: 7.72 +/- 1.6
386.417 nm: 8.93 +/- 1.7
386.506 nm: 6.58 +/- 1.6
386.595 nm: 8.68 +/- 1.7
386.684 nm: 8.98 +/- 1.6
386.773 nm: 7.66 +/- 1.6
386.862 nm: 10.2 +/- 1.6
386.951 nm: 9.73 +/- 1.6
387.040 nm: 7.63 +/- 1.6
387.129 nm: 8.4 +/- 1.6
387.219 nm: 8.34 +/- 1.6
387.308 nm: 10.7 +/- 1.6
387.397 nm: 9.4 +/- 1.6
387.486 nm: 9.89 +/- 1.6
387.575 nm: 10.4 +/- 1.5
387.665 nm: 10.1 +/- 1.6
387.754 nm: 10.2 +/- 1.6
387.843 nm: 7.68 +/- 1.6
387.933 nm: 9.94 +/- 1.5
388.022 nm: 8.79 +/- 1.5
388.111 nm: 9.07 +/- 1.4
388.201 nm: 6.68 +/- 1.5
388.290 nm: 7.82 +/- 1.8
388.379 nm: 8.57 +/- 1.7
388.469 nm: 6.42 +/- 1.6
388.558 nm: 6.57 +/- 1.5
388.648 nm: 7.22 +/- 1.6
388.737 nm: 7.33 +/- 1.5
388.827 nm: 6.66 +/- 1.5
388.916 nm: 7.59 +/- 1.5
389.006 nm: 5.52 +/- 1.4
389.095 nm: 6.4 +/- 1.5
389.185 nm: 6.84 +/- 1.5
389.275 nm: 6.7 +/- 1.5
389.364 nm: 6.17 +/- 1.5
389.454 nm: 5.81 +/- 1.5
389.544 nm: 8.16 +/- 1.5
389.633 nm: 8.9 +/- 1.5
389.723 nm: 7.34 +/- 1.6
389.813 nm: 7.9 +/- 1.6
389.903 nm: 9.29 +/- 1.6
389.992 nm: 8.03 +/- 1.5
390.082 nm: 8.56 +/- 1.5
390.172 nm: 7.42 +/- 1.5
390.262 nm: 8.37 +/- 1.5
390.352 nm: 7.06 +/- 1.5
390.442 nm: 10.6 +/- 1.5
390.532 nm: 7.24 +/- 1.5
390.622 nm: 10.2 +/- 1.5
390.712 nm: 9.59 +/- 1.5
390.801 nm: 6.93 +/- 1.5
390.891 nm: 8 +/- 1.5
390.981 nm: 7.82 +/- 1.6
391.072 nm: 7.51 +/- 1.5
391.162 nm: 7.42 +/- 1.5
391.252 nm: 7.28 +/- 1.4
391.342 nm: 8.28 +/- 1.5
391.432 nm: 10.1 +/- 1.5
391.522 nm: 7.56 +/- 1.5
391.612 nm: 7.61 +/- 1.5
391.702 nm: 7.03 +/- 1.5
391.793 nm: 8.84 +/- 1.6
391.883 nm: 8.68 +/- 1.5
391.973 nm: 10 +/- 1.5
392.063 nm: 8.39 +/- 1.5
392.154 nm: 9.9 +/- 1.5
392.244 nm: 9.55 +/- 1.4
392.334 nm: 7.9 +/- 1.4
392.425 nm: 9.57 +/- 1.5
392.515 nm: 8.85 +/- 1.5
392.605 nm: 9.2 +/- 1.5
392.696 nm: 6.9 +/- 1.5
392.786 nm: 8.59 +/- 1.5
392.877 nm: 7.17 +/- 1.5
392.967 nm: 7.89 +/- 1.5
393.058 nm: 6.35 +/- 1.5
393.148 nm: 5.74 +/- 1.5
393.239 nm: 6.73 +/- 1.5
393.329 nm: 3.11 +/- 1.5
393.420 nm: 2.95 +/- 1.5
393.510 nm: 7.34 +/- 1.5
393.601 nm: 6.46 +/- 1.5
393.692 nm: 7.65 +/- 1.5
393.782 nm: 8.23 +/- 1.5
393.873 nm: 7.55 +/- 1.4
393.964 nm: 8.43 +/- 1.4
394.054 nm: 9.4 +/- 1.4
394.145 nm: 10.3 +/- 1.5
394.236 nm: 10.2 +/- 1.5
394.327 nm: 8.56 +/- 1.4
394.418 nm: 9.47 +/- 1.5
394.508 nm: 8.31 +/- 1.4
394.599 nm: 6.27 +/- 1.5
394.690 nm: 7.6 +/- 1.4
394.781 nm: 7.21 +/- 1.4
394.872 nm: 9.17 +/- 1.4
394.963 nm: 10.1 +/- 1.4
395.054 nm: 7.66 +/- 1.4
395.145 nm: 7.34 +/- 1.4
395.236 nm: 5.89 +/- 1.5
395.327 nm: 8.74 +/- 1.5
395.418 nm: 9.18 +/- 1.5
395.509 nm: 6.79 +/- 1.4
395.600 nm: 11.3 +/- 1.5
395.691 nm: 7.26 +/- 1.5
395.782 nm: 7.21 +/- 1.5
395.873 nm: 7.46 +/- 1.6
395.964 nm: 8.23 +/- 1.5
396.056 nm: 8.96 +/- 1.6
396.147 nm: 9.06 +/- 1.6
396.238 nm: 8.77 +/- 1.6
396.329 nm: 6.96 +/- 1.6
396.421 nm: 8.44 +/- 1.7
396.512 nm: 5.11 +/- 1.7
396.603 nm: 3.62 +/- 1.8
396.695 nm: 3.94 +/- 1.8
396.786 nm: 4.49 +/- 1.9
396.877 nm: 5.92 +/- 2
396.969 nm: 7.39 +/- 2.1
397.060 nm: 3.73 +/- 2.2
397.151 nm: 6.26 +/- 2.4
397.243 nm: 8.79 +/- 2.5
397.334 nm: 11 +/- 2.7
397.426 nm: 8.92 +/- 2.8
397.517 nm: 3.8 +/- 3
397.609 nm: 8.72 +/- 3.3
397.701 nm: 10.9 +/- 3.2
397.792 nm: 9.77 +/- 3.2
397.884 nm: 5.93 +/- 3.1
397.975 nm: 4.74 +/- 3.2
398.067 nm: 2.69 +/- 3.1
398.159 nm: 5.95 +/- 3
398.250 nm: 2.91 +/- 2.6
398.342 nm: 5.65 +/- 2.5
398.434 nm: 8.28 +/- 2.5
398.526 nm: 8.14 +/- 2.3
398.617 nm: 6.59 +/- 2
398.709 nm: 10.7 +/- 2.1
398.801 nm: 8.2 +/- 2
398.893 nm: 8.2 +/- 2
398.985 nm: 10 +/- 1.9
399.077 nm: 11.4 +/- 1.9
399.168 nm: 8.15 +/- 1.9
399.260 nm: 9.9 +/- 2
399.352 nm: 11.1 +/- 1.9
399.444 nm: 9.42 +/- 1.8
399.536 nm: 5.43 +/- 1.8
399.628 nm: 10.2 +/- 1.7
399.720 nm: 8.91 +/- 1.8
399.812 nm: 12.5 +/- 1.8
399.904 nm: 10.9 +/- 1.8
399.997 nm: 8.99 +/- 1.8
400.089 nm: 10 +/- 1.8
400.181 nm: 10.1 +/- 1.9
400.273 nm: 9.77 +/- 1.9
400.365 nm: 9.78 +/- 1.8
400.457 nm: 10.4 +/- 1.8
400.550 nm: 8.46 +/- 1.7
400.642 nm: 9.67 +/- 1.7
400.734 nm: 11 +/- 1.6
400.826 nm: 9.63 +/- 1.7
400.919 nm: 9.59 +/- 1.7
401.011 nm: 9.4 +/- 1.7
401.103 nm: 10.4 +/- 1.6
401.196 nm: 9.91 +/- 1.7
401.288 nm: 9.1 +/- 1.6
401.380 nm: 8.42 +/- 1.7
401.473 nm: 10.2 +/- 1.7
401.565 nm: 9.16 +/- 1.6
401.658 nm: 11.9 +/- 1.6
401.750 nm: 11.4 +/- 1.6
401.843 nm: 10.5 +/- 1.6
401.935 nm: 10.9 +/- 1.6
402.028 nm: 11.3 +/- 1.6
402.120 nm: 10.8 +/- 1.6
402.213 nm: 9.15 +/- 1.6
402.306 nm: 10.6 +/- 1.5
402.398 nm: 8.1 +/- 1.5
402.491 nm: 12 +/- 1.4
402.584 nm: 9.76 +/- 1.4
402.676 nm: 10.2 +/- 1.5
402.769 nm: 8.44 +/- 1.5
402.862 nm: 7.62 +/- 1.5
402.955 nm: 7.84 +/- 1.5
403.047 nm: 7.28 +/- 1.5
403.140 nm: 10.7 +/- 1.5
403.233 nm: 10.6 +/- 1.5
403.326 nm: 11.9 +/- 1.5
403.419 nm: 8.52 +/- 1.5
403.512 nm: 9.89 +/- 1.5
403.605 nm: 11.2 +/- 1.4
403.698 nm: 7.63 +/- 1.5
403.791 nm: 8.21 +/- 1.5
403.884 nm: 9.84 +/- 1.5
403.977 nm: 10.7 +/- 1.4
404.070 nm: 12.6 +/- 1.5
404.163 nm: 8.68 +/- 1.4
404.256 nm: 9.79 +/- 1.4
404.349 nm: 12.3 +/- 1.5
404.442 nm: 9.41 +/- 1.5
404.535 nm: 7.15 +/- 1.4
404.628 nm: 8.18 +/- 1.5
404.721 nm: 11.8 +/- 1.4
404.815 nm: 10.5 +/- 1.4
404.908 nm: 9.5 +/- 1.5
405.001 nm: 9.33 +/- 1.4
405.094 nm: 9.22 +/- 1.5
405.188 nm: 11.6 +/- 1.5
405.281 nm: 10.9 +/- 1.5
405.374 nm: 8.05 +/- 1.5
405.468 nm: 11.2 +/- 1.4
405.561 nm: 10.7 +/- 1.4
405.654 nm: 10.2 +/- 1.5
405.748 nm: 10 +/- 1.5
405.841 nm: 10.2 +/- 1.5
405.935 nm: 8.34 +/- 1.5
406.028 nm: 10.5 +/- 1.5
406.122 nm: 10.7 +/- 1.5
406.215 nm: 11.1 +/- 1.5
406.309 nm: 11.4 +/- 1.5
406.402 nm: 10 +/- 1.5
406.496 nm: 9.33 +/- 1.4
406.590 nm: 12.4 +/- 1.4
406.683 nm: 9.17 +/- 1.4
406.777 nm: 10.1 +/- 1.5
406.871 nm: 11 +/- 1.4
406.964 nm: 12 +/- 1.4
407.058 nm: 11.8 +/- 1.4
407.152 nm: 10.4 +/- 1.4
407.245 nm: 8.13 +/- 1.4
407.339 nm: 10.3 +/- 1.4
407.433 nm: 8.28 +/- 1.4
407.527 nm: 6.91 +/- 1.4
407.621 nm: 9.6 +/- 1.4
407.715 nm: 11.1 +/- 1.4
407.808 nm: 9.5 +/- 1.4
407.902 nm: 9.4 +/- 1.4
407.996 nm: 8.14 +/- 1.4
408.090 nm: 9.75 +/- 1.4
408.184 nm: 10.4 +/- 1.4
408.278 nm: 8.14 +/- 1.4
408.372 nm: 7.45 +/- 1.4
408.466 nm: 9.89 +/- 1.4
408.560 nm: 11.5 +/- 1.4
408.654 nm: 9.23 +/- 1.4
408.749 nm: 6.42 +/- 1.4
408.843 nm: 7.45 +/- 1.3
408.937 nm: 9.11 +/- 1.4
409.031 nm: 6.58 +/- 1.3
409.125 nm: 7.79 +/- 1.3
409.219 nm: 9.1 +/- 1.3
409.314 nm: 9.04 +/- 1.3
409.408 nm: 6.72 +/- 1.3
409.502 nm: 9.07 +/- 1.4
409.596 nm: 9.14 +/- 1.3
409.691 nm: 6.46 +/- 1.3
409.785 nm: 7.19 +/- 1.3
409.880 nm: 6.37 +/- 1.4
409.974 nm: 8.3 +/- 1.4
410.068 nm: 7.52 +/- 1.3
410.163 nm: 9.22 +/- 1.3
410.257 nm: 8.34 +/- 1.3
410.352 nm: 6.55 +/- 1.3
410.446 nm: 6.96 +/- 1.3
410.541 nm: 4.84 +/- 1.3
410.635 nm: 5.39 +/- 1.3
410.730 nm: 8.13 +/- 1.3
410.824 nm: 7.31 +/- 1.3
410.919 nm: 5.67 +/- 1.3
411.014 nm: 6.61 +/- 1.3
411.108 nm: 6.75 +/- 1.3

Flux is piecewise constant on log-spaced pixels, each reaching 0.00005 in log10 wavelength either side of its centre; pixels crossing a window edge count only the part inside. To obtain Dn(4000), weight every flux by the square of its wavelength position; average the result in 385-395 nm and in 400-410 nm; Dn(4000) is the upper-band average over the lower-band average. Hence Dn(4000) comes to 1.28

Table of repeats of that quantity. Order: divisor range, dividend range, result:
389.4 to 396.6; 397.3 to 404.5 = 1.21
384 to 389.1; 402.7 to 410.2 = 1.28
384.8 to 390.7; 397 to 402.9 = 1.17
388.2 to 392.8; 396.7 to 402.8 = 1.17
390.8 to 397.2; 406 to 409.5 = 1.32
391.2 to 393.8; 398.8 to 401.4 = 1.30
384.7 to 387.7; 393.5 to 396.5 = 1.00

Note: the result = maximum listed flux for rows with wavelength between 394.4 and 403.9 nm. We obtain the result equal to 12.5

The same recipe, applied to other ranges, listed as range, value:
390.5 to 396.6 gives 11.3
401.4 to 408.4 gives 12.6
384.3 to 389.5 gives 10.8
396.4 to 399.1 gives 11.4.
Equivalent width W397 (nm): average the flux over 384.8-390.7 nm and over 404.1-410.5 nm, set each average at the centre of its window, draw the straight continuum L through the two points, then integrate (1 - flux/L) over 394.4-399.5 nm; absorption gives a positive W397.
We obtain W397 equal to 0.64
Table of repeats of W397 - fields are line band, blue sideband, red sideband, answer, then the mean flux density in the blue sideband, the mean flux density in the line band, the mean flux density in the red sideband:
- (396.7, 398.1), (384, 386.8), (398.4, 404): 0.365 nm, 7.86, 6.83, 9.65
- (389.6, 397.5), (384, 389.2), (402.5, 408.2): 0.806 nm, 8.07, 7.83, 9.87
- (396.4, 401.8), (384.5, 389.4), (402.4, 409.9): 0.391 nm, 8.18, 8.38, 9.5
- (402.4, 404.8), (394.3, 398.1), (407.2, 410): -0.466 nm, 7.43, 9.67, 8.55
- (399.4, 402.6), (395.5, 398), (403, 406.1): -0.449 nm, 7.3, 9.94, 9.9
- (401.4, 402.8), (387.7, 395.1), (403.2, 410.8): -0.228 nm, 7.91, 10.3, 9.26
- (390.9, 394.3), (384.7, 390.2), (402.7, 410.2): 0.235 nm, 8.16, 7.91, 9.41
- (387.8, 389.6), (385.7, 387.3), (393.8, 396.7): 0.199 nm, 8.28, 7.31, 8.01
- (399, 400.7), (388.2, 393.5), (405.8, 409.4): -0.215 nm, 7.68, 9.74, 9.48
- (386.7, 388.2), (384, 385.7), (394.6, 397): -0.287 nm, 7.79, 9.18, 7.43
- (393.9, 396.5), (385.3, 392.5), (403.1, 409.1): 0.143 nm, 8.25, 8.32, 9.77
